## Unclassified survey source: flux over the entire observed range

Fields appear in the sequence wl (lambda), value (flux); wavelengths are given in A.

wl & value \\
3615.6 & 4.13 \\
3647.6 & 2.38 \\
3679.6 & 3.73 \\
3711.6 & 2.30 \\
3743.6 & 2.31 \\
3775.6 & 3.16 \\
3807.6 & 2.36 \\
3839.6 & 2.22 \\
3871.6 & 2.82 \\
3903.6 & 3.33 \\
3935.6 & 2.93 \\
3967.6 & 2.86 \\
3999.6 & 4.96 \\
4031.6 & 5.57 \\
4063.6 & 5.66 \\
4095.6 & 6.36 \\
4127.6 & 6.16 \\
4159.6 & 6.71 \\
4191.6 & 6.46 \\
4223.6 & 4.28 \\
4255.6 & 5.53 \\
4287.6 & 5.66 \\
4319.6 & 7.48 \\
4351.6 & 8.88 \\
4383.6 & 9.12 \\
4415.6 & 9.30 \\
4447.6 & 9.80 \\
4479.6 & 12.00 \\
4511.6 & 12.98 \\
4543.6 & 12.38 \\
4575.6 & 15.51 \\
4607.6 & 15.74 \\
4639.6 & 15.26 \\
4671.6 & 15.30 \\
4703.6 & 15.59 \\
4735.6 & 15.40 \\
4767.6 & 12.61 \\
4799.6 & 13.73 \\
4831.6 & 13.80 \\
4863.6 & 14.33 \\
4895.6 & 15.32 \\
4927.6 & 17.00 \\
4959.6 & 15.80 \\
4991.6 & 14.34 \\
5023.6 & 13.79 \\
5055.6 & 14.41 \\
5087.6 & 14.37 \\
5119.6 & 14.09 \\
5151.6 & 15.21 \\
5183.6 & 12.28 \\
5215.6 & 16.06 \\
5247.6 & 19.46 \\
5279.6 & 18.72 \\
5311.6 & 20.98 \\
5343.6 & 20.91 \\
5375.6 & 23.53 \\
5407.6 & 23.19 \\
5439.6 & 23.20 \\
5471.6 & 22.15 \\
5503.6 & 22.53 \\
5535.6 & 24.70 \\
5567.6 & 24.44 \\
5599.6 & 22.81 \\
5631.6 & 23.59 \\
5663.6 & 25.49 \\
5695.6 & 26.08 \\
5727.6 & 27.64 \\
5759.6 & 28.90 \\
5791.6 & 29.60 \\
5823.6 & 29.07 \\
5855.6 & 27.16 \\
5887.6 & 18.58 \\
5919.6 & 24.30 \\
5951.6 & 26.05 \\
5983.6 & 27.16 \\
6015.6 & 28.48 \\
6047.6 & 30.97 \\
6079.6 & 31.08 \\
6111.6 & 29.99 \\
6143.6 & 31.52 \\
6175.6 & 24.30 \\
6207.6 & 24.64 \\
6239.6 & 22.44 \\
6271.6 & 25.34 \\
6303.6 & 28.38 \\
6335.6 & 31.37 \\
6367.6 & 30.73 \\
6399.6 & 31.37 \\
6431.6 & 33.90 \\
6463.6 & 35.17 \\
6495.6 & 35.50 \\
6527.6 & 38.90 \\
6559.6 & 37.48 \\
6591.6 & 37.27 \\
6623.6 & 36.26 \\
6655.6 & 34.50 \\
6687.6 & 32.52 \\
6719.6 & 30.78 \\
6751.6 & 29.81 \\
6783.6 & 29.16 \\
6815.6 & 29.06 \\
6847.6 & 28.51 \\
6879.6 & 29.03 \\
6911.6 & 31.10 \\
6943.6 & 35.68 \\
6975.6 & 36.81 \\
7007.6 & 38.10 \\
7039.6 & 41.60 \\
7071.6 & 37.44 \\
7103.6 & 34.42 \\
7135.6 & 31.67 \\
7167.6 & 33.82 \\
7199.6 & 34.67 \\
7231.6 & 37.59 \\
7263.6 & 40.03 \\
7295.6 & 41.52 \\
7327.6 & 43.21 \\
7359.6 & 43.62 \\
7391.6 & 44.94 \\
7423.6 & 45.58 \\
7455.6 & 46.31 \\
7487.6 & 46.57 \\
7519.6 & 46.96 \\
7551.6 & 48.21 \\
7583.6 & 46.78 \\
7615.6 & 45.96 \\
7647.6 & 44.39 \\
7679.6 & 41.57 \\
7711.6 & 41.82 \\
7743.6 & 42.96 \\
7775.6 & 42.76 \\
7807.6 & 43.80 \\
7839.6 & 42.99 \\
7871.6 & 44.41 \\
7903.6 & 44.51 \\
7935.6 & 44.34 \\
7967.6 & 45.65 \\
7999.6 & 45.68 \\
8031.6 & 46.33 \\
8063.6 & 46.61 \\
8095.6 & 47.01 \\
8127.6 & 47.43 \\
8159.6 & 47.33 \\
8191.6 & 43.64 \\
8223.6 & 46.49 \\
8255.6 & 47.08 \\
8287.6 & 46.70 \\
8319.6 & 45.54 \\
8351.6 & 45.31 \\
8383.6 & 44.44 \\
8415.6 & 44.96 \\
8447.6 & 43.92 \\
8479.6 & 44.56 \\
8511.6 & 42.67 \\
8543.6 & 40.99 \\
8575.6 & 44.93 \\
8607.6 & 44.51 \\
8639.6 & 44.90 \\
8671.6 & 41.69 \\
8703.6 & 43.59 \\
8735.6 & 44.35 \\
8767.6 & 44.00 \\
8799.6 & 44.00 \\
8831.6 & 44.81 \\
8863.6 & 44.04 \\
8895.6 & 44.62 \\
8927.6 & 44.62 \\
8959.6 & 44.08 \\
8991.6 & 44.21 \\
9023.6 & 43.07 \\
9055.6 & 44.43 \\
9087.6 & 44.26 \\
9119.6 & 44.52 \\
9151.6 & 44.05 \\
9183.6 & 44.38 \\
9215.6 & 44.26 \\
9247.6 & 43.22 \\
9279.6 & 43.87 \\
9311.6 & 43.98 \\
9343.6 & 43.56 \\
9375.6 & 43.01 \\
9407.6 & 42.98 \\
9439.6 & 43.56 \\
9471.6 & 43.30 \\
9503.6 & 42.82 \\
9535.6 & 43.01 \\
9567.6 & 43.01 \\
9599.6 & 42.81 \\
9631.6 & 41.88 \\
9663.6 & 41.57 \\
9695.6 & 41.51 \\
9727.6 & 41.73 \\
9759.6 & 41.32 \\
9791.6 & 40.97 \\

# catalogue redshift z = 0.000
